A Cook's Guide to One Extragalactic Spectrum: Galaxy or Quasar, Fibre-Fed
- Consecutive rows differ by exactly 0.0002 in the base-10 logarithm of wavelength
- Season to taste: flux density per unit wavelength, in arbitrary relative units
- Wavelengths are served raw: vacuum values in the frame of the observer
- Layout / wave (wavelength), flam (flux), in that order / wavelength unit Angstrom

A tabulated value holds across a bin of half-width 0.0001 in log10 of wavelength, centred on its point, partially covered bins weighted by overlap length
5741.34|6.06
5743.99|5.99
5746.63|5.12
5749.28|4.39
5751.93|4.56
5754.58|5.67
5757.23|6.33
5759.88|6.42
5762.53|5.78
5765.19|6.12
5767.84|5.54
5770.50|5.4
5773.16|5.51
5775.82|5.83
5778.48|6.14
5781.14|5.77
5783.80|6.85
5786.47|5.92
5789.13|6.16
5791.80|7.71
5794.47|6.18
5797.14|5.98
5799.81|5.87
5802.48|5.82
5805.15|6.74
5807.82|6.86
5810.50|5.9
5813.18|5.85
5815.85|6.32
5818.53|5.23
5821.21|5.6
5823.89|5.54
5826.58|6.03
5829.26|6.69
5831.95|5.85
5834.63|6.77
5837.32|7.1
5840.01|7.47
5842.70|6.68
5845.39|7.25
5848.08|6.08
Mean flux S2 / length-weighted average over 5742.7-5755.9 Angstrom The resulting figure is 5.14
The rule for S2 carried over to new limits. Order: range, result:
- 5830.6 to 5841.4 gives 6.8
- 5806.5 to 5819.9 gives 6.03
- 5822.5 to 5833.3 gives 6.03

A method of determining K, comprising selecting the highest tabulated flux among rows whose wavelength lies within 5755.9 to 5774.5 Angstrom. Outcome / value 6.42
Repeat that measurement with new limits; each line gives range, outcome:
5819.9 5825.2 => 5.6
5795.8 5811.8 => 6.86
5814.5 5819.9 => 6.32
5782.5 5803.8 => 7.71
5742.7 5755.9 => 5.99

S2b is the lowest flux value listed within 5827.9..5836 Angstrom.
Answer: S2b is 5.85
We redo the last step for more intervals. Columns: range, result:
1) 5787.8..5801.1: 5.87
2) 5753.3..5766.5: 5.67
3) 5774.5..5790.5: 5.77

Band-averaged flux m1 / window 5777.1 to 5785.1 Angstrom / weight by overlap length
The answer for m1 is 6.25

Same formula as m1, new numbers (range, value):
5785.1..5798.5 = 6.39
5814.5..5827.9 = 5.74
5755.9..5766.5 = 6.16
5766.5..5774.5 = 5.48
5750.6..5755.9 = 5.11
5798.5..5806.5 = 6.15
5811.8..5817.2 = 6.09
